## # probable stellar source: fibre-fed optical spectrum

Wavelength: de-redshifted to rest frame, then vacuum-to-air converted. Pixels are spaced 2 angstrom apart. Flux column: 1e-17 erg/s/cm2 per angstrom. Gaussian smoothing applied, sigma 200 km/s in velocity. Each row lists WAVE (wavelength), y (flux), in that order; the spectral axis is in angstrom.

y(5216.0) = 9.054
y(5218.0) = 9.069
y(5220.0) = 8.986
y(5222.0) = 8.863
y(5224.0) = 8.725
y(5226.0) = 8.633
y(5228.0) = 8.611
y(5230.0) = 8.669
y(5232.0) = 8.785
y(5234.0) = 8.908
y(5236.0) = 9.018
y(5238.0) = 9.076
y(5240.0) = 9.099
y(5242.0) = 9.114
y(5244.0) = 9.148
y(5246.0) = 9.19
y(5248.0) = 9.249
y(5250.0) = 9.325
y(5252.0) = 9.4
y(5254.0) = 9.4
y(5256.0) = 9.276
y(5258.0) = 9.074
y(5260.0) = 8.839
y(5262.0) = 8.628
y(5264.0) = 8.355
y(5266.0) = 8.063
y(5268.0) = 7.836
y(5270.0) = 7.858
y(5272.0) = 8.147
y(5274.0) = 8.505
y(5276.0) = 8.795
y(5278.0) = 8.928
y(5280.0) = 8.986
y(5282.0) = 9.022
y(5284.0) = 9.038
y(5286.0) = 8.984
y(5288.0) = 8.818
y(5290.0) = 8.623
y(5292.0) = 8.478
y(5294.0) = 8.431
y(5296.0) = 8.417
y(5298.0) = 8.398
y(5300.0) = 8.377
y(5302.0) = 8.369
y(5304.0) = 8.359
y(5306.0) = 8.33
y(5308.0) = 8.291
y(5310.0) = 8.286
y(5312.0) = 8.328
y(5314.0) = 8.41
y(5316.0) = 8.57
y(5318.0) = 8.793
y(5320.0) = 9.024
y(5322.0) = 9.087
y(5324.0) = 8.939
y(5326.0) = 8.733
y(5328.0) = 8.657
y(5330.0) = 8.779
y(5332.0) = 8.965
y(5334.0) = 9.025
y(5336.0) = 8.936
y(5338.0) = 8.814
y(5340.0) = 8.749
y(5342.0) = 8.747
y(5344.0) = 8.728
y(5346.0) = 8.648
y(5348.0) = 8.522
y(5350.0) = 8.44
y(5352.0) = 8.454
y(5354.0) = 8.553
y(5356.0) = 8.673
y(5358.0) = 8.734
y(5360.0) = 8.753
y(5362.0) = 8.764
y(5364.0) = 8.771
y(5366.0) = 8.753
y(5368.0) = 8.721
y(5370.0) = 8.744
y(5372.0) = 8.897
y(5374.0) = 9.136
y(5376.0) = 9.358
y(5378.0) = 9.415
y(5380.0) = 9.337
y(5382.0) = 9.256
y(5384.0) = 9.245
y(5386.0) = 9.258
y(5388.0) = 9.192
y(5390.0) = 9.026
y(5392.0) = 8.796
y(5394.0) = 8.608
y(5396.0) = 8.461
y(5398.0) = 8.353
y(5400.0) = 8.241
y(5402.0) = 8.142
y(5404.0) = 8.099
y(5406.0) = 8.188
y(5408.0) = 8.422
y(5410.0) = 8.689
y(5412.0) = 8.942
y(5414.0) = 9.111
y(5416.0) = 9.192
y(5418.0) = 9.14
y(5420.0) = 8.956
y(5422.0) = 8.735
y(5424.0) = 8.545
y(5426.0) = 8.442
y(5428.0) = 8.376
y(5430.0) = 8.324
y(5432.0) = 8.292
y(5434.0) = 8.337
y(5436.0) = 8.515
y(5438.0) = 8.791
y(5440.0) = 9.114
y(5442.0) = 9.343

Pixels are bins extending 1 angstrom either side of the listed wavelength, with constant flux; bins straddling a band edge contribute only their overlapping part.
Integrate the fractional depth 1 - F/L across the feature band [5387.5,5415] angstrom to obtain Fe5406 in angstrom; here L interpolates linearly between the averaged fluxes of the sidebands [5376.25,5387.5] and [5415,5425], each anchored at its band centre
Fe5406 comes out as 1.6 angstrom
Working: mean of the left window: 9.3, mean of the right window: 8.91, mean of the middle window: 8.58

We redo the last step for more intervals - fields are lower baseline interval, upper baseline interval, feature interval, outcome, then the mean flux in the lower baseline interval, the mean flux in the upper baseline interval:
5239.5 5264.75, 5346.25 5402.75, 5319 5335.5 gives 0.0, 9.09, 8.81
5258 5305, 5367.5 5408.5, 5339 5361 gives 0.2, 8.54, 8.81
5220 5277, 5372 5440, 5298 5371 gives 1.0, 8.81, 8.76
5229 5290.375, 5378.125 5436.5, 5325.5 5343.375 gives -0.1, 8.85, 8.71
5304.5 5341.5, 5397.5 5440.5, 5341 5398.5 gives -1.3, 8.7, 8.59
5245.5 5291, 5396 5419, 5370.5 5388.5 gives -1.2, 8.79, 8.59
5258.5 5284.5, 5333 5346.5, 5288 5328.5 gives 0.6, 8.54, 8.81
